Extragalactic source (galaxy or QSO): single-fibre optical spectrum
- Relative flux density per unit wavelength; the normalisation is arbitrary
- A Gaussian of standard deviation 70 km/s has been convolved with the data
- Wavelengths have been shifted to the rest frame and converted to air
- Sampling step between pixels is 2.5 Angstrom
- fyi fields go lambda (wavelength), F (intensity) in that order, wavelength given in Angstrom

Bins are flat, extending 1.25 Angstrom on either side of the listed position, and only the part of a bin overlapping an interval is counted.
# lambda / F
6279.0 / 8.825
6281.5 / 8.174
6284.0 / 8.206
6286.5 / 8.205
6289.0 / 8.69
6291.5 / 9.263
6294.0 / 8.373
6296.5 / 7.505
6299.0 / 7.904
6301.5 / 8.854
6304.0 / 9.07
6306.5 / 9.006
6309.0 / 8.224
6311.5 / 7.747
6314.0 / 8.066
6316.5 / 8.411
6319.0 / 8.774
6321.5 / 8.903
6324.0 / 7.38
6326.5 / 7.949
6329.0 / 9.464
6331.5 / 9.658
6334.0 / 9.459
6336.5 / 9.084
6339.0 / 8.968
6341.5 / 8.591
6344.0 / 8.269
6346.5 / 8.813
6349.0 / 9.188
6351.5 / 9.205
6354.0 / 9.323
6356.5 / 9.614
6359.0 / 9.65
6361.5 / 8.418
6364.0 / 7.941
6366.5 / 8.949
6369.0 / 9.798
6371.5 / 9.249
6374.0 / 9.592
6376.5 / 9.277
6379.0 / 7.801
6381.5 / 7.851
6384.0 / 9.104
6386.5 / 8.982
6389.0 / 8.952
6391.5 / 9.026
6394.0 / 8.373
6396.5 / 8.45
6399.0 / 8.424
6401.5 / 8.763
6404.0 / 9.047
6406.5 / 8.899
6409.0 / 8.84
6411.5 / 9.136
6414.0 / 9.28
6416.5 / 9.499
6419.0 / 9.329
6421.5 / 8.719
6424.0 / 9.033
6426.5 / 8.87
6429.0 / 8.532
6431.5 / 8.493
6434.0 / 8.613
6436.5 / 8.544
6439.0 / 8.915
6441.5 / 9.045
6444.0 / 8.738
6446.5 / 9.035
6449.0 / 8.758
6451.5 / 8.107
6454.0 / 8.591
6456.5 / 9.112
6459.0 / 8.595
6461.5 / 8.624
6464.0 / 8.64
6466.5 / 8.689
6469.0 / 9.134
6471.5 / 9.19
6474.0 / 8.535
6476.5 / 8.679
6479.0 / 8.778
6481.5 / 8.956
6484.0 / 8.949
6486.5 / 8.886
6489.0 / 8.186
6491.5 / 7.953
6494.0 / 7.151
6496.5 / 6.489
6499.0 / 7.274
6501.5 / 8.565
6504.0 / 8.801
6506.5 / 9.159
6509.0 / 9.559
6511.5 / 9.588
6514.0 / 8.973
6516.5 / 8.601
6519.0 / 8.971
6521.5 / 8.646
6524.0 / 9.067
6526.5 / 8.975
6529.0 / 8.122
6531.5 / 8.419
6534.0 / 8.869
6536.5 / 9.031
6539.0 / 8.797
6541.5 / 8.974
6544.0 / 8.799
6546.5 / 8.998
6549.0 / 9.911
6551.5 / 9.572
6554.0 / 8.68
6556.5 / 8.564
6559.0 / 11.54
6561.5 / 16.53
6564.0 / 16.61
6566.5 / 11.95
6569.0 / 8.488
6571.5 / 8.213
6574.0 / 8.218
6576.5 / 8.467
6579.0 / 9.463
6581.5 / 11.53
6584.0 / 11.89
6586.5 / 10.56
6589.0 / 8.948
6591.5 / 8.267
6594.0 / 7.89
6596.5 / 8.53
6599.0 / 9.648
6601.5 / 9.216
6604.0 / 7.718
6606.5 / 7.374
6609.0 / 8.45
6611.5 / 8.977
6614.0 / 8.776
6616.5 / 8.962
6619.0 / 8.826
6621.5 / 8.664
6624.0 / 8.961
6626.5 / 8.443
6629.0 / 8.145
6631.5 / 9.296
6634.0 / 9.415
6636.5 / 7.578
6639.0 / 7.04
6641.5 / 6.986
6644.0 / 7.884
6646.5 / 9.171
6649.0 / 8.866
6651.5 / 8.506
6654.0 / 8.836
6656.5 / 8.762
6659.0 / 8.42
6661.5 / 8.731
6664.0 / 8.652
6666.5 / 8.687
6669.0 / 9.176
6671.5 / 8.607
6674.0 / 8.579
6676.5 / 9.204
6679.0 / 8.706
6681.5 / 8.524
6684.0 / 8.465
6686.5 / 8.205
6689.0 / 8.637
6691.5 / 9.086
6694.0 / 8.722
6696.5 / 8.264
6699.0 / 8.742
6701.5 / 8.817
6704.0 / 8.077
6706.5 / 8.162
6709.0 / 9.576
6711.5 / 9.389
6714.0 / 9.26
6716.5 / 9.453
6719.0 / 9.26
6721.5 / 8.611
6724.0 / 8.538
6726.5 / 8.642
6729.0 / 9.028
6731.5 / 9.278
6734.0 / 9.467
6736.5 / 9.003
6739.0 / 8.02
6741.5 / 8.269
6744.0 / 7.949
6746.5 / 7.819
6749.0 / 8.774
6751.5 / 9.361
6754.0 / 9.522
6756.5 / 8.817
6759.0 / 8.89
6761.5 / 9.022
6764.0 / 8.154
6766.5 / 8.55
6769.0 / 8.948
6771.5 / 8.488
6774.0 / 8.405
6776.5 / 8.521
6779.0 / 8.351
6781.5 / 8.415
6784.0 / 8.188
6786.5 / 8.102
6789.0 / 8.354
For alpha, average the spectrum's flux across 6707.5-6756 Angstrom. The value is 8.9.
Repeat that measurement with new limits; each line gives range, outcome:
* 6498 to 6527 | 8.86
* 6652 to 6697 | 8.69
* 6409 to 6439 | 8.91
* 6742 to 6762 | 8.74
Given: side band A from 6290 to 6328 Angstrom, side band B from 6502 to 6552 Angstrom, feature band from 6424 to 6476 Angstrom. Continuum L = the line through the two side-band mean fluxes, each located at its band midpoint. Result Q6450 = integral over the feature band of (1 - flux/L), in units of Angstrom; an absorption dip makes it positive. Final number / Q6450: 0.1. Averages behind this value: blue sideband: 8.37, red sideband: 8.98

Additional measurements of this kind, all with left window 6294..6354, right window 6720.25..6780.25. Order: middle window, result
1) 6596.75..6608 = 0.2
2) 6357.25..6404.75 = -1.0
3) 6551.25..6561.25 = -1.9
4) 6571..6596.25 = -2.0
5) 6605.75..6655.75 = 1.2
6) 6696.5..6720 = -0.7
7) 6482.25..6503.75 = 1.6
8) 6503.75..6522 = -0.9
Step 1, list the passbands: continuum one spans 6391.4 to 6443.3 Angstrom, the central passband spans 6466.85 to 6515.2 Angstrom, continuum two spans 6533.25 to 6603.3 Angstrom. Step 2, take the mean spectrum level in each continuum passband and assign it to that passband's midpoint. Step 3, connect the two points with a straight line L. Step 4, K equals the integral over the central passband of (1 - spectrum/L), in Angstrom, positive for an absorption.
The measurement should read 3.96 Angstrom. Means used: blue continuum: 8.84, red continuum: 9.85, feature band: 8.57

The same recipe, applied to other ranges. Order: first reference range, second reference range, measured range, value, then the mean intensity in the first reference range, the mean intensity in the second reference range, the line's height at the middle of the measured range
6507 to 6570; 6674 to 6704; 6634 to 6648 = 1.7 Angstrom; 9.77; 8.64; 9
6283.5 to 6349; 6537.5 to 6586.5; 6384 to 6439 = 2.3 Angstrom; 8.59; 10.3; 9.24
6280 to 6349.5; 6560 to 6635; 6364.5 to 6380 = -0.5 Angstrom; 8.57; 9.55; 8.77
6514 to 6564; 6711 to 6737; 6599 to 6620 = 1.8 Angstrom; 9.59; 9.08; 9.4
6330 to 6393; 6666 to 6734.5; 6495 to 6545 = 1.3 Angstrom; 8.99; 8.82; 8.91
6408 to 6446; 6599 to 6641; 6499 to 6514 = -0.4 Angstrom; 8.91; 8.5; 8.74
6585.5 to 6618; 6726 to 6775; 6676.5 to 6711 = 0.3 Angstrom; 8.7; 8.72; 8.72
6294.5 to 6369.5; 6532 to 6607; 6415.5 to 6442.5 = 0.8 Angstrom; 8.73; 9.72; 9.13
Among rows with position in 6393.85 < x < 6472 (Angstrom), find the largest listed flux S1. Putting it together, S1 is 9.499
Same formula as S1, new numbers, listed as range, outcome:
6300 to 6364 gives 9.658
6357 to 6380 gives 9.798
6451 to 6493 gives 9.19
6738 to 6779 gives 9.522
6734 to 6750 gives 9.467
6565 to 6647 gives 11.95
